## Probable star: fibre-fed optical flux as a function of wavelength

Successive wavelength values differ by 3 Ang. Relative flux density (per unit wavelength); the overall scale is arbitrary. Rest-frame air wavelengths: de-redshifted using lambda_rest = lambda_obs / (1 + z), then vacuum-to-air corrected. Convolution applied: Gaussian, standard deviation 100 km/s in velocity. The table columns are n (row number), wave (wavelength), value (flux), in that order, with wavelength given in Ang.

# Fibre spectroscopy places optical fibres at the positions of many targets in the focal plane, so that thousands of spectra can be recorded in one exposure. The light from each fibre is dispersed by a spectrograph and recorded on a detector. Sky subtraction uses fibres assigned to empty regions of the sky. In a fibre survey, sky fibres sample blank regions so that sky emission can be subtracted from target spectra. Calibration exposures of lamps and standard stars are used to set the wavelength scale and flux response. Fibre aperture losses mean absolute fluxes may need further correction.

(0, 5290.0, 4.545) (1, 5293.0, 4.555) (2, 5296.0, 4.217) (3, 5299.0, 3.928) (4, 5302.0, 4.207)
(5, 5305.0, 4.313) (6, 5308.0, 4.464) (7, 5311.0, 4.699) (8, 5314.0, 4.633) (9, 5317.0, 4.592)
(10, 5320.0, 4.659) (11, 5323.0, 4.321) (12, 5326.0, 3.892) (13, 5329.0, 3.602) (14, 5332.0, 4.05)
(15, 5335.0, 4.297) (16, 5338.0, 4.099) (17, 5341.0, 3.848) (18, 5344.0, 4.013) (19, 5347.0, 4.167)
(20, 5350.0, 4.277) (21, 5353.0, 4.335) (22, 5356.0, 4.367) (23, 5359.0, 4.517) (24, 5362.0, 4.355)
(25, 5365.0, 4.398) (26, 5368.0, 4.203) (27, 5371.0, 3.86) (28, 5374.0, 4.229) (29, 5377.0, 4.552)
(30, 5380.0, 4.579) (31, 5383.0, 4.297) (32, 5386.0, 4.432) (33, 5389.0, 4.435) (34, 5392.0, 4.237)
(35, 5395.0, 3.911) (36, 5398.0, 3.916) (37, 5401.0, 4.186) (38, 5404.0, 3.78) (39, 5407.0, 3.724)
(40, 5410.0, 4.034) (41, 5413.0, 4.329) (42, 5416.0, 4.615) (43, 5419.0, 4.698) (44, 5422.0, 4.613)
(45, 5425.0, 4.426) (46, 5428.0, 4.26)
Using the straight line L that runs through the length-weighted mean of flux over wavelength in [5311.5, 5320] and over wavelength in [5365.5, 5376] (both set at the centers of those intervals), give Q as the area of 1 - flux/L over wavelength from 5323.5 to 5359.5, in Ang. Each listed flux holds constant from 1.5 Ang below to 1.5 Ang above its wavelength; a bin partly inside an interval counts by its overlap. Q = 2.31 Ang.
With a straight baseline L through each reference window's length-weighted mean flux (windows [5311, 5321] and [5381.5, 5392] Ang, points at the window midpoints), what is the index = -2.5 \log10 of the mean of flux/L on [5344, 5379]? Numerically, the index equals 0.04 mag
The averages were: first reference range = 4.64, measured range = 4.29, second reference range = 4.37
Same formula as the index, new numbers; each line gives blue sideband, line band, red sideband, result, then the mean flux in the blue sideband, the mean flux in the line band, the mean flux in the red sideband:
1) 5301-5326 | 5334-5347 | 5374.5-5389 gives 0.10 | 4.46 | 4.07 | 4.45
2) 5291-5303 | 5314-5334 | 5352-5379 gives 0.01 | 4.24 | 4.22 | 4.32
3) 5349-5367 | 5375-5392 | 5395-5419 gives -0.05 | 4.37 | 4.43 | 4.11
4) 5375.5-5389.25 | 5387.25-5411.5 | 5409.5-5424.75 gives 0.11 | 4.46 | 4.03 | 4.48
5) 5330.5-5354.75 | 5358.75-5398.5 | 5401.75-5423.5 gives -0.02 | 4.14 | 4.28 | 4.25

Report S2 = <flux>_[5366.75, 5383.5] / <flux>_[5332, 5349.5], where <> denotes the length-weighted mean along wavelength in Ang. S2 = 1.05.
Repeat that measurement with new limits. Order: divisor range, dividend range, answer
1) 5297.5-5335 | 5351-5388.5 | 1.02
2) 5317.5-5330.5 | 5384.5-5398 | 1.01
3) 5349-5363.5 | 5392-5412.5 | 0.91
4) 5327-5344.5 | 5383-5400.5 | 1.05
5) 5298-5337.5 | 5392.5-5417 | 0.95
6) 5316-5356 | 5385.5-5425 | 1.01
